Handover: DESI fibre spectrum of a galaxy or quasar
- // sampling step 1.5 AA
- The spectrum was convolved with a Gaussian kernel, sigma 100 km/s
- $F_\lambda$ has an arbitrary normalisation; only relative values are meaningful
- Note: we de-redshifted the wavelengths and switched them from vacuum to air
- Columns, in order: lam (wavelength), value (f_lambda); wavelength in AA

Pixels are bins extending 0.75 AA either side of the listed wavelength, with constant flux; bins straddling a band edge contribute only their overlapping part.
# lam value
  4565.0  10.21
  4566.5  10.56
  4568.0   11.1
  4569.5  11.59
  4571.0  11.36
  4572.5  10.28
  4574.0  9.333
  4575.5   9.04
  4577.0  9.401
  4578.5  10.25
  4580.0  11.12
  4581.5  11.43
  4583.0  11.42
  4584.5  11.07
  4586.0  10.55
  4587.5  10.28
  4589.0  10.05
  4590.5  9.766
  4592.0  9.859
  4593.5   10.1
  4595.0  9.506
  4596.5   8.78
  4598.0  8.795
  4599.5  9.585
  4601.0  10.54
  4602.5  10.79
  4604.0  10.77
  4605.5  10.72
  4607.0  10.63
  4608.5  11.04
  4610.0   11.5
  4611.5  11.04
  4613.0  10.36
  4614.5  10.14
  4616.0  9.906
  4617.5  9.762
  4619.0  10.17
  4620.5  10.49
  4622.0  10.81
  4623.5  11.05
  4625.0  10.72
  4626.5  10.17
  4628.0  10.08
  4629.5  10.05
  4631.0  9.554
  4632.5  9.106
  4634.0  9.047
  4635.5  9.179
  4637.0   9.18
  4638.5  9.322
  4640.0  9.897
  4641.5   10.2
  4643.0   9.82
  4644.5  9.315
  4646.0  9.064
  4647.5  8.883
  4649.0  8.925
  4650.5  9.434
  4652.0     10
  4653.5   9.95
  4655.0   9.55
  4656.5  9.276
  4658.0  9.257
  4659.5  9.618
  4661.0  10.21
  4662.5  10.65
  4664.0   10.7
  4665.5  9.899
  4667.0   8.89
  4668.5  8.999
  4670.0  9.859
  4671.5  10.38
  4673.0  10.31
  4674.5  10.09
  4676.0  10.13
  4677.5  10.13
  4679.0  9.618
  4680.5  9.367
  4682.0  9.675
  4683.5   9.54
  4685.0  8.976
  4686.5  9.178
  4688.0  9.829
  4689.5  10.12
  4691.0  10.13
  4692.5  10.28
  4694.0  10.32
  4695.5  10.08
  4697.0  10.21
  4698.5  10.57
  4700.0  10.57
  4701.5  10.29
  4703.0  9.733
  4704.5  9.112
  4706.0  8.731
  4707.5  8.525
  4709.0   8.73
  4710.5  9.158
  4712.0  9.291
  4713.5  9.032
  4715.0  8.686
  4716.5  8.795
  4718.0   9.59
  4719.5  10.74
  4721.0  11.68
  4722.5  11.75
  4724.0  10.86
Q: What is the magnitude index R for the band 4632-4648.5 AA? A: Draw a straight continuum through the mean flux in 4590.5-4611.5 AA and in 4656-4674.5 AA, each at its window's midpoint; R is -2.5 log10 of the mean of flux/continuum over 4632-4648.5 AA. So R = 0.07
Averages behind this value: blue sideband 10.2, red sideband 9.86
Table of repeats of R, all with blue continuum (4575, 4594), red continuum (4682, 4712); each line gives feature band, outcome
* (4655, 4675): 0.003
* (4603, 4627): -0.043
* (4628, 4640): 0.070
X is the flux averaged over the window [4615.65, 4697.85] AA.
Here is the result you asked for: 9.81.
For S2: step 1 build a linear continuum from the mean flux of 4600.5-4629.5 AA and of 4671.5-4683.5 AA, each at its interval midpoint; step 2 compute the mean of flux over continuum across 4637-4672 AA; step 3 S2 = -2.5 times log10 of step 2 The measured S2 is 0.055 mag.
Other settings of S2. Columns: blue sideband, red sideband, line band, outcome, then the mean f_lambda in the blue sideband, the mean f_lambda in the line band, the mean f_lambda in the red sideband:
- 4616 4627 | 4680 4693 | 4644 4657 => 0.08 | 10.4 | 9.38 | 9.67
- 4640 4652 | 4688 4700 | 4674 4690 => 0.04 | 9.45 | 9.68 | 10.2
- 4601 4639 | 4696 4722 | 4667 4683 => 0.01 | 10.2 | 9.81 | 9.64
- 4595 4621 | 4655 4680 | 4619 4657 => 0.04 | 10.3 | 9.73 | 9.86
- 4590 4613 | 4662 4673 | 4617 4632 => -0.02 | 10.2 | 10.3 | 9.92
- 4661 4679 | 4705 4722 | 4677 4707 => -0.01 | 10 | 9.81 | 9.39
